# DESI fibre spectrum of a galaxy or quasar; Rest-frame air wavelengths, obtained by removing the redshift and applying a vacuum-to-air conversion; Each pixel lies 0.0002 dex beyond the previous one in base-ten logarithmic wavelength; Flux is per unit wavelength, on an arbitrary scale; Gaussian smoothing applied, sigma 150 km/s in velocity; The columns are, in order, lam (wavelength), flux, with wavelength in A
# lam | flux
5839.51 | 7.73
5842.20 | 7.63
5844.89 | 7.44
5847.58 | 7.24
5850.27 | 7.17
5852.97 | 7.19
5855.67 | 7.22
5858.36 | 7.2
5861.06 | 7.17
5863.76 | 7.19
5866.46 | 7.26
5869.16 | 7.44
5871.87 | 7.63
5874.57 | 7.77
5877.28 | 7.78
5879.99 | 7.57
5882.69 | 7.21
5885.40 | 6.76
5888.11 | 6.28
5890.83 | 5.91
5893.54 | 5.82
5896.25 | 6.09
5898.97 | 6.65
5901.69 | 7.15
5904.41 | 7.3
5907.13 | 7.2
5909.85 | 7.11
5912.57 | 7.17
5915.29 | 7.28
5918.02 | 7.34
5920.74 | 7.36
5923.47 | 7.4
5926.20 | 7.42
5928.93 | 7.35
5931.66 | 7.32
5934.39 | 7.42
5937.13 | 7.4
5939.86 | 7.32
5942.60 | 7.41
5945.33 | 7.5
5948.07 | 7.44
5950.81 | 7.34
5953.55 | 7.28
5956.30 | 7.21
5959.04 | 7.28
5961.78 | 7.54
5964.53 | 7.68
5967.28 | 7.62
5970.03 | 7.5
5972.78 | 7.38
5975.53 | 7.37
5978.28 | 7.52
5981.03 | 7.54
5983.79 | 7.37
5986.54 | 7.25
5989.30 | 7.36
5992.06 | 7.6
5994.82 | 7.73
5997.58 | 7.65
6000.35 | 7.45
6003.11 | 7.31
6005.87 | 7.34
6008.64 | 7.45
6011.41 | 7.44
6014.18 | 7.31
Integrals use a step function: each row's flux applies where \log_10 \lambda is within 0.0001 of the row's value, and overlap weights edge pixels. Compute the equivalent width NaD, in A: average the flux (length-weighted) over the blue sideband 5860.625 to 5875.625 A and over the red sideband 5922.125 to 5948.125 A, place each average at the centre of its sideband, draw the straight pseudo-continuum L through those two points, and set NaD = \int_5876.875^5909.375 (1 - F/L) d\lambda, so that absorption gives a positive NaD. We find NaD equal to 2.7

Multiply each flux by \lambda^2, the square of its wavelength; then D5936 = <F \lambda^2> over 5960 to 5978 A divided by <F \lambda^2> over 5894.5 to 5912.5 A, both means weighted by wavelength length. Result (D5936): 1.1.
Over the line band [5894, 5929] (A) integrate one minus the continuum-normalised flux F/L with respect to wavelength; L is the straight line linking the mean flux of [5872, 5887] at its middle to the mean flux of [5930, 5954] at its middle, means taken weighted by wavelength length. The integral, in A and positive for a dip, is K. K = 1.4 A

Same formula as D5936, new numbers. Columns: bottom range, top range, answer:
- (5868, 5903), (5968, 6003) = 1.12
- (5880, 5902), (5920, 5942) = 1.15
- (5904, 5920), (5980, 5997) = 1.06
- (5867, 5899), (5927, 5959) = 1.08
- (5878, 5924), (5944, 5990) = 1.10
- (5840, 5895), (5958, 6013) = 1.09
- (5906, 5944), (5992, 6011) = 1.05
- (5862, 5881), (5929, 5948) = 1.01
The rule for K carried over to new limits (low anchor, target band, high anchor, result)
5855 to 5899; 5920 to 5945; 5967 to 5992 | -0.50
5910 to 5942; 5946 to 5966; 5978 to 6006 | -0.01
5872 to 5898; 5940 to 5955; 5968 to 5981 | -0.23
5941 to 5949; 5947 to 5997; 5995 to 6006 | 0.11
